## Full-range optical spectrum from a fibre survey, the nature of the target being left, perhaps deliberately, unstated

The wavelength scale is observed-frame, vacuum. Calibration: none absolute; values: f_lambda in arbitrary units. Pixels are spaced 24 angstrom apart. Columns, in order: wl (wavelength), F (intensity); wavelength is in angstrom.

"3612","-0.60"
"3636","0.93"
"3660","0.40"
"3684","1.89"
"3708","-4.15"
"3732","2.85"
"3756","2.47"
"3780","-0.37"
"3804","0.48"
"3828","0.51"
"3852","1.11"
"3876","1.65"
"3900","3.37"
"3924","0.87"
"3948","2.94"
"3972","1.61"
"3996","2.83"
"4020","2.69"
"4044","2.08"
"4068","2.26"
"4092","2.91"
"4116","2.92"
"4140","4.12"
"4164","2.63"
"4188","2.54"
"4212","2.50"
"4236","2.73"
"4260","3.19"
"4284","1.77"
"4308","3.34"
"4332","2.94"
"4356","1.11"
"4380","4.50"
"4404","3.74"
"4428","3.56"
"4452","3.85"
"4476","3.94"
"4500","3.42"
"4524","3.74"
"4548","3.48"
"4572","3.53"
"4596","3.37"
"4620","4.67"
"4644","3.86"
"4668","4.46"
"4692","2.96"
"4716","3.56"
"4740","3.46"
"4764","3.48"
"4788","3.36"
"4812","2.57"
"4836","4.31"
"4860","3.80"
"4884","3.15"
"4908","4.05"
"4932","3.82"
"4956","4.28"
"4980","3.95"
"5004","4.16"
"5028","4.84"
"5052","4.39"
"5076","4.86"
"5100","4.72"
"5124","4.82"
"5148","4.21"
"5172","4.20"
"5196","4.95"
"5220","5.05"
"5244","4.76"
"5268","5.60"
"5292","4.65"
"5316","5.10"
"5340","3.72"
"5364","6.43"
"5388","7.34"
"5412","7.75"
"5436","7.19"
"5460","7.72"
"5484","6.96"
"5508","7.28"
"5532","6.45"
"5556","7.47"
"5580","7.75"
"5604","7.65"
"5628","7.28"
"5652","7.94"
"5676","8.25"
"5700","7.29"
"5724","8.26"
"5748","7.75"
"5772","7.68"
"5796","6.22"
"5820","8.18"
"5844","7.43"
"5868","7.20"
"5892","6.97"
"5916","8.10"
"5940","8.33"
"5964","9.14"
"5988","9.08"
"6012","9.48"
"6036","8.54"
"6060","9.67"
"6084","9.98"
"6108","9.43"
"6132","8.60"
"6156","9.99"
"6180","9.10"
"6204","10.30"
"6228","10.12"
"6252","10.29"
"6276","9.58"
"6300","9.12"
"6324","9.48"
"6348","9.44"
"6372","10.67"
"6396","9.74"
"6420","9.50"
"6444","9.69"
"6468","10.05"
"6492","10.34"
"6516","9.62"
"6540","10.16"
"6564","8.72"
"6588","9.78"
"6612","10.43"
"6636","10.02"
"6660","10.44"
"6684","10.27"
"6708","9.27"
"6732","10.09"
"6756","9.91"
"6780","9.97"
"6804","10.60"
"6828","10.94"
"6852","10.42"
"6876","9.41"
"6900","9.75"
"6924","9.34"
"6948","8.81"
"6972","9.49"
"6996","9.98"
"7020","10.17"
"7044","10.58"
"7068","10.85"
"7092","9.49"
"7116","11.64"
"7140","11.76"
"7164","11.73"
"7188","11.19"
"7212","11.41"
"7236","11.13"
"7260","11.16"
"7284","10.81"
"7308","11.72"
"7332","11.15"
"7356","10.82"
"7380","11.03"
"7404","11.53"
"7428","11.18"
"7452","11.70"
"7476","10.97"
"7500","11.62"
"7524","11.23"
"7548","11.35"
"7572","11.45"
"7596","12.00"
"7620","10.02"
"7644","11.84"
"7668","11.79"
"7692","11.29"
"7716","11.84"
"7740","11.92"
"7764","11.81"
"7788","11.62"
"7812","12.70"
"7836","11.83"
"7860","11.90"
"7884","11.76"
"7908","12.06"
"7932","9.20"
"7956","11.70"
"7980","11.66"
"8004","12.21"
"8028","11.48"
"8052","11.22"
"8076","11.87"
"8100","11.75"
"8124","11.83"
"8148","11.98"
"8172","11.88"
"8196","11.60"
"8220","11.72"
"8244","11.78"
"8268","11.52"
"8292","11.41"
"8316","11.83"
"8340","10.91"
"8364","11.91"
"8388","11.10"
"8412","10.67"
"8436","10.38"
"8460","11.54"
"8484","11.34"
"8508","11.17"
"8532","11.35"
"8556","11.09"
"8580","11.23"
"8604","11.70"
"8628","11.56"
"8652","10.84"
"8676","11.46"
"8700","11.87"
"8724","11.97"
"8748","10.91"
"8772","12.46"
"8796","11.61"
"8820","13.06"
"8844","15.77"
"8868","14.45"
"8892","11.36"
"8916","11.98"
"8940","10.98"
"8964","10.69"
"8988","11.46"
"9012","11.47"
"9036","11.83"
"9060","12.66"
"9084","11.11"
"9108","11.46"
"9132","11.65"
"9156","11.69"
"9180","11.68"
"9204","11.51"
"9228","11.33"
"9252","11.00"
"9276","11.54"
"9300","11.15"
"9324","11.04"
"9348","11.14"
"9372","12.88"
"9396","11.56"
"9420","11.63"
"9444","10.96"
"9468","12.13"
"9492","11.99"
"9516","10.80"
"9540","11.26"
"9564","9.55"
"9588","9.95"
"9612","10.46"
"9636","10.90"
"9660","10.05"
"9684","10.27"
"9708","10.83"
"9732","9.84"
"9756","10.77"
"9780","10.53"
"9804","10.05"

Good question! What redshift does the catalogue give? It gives 0.35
